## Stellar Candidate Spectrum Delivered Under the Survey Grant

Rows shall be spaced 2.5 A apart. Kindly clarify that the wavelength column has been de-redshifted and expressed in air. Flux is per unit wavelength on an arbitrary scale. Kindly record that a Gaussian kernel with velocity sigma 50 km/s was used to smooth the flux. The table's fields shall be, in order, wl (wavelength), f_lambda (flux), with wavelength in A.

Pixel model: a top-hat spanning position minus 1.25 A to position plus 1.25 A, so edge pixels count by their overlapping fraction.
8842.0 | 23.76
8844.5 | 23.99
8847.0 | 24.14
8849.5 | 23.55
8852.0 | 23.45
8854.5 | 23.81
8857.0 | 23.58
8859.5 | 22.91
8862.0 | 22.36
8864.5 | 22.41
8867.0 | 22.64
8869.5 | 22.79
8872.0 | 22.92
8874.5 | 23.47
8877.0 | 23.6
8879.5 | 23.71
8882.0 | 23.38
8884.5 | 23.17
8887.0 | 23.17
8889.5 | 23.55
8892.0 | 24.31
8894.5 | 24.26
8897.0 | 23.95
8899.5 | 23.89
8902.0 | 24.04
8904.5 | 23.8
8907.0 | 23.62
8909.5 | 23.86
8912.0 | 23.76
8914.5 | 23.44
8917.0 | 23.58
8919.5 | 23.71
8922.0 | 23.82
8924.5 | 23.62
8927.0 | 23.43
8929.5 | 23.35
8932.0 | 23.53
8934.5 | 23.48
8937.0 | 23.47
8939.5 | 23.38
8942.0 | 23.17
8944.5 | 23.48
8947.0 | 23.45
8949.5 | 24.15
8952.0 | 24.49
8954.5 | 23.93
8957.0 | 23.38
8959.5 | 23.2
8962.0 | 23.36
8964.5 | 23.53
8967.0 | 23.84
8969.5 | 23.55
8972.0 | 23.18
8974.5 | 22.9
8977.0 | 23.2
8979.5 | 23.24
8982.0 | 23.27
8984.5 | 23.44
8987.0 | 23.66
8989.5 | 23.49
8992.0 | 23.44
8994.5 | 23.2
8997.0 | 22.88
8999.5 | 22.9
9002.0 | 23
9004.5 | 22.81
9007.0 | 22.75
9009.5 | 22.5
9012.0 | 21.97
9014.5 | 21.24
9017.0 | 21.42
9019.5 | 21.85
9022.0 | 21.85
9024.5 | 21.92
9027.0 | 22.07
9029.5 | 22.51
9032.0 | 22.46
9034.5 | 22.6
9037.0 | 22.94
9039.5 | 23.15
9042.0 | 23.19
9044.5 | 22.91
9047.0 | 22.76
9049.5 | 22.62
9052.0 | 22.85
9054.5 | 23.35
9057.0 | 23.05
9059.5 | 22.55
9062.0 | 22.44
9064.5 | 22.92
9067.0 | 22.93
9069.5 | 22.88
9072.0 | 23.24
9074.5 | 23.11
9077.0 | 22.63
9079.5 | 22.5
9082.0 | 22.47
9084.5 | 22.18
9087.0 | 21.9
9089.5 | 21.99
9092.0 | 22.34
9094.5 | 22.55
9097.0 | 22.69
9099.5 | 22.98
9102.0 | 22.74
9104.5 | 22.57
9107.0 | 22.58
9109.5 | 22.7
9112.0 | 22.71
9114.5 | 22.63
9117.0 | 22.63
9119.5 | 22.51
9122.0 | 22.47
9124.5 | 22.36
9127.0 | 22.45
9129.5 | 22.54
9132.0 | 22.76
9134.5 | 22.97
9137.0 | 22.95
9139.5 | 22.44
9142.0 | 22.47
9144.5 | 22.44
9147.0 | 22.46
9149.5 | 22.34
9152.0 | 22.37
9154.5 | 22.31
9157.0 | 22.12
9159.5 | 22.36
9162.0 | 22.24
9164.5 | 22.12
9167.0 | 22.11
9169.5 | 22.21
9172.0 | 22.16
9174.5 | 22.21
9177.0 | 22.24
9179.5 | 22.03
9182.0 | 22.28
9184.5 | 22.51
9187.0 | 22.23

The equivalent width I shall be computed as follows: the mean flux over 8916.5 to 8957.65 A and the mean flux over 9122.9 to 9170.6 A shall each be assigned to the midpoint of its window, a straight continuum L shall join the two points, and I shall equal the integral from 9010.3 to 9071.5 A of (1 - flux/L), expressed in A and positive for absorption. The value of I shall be 1.3 A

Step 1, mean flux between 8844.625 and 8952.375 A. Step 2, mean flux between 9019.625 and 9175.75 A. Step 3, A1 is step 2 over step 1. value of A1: 1.0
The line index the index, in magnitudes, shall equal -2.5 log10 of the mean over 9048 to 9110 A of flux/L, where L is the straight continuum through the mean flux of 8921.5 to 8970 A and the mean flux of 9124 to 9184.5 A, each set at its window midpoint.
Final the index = 0.007 mag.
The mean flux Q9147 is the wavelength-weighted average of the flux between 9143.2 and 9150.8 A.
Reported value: 22.4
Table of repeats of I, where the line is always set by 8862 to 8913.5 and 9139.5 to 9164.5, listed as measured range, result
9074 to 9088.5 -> 0.1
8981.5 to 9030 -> 0.8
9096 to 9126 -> -0.1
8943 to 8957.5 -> -0.4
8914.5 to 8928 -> -0.2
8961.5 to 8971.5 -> -0.2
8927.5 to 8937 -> -0.1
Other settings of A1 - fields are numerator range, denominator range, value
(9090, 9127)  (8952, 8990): 0.96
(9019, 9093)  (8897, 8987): 0.96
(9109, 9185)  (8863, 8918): 0.95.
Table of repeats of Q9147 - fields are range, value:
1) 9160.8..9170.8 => 22.2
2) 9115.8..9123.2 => 22.5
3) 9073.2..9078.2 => 22.9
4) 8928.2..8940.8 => 23.4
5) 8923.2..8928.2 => 23.5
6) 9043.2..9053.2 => 22.8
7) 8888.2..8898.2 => 24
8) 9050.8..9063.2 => 22.8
